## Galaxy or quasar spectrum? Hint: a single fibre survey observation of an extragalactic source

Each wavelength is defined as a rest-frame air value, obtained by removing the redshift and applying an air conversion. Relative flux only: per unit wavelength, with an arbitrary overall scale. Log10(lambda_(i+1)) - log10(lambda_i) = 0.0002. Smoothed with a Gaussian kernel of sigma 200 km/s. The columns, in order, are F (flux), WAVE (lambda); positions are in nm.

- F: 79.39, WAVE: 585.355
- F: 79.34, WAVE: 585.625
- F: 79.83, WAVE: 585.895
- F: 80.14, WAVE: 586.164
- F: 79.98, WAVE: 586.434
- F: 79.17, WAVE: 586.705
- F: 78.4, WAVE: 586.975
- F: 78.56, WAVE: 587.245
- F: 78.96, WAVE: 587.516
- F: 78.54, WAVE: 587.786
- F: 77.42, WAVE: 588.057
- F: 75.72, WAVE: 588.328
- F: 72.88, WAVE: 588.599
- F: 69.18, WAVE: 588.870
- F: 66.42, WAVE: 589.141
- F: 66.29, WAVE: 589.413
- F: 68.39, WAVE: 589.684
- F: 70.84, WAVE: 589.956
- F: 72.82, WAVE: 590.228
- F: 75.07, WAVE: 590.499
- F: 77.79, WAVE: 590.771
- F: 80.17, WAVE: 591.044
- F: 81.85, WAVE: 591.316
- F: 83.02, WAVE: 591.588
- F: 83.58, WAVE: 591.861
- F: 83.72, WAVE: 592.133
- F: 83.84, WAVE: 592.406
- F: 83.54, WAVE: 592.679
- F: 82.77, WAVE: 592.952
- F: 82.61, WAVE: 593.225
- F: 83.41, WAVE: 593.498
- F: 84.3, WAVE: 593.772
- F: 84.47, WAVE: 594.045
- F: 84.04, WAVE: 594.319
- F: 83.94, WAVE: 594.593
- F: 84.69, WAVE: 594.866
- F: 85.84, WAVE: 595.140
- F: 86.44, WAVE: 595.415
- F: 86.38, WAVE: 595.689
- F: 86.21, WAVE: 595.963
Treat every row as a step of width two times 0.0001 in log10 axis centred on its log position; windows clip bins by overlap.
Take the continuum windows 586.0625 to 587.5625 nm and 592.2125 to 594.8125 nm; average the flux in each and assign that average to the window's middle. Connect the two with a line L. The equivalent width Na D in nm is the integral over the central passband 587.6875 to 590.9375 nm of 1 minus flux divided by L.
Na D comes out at 0.33 nm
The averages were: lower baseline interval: 79.2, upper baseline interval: 83.7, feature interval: 72.6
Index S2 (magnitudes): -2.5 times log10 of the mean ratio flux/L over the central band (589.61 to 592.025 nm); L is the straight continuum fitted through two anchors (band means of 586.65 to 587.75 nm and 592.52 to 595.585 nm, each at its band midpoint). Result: 0.06 mag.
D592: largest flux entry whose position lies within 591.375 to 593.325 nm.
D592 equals 83.84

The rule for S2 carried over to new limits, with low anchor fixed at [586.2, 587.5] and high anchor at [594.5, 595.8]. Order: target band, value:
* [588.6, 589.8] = 0.19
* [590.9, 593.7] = 0.01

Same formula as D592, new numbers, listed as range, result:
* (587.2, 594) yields 84.3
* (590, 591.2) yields 80.17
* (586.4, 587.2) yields 79.98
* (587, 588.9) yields 78.96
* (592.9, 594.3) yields 84.47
